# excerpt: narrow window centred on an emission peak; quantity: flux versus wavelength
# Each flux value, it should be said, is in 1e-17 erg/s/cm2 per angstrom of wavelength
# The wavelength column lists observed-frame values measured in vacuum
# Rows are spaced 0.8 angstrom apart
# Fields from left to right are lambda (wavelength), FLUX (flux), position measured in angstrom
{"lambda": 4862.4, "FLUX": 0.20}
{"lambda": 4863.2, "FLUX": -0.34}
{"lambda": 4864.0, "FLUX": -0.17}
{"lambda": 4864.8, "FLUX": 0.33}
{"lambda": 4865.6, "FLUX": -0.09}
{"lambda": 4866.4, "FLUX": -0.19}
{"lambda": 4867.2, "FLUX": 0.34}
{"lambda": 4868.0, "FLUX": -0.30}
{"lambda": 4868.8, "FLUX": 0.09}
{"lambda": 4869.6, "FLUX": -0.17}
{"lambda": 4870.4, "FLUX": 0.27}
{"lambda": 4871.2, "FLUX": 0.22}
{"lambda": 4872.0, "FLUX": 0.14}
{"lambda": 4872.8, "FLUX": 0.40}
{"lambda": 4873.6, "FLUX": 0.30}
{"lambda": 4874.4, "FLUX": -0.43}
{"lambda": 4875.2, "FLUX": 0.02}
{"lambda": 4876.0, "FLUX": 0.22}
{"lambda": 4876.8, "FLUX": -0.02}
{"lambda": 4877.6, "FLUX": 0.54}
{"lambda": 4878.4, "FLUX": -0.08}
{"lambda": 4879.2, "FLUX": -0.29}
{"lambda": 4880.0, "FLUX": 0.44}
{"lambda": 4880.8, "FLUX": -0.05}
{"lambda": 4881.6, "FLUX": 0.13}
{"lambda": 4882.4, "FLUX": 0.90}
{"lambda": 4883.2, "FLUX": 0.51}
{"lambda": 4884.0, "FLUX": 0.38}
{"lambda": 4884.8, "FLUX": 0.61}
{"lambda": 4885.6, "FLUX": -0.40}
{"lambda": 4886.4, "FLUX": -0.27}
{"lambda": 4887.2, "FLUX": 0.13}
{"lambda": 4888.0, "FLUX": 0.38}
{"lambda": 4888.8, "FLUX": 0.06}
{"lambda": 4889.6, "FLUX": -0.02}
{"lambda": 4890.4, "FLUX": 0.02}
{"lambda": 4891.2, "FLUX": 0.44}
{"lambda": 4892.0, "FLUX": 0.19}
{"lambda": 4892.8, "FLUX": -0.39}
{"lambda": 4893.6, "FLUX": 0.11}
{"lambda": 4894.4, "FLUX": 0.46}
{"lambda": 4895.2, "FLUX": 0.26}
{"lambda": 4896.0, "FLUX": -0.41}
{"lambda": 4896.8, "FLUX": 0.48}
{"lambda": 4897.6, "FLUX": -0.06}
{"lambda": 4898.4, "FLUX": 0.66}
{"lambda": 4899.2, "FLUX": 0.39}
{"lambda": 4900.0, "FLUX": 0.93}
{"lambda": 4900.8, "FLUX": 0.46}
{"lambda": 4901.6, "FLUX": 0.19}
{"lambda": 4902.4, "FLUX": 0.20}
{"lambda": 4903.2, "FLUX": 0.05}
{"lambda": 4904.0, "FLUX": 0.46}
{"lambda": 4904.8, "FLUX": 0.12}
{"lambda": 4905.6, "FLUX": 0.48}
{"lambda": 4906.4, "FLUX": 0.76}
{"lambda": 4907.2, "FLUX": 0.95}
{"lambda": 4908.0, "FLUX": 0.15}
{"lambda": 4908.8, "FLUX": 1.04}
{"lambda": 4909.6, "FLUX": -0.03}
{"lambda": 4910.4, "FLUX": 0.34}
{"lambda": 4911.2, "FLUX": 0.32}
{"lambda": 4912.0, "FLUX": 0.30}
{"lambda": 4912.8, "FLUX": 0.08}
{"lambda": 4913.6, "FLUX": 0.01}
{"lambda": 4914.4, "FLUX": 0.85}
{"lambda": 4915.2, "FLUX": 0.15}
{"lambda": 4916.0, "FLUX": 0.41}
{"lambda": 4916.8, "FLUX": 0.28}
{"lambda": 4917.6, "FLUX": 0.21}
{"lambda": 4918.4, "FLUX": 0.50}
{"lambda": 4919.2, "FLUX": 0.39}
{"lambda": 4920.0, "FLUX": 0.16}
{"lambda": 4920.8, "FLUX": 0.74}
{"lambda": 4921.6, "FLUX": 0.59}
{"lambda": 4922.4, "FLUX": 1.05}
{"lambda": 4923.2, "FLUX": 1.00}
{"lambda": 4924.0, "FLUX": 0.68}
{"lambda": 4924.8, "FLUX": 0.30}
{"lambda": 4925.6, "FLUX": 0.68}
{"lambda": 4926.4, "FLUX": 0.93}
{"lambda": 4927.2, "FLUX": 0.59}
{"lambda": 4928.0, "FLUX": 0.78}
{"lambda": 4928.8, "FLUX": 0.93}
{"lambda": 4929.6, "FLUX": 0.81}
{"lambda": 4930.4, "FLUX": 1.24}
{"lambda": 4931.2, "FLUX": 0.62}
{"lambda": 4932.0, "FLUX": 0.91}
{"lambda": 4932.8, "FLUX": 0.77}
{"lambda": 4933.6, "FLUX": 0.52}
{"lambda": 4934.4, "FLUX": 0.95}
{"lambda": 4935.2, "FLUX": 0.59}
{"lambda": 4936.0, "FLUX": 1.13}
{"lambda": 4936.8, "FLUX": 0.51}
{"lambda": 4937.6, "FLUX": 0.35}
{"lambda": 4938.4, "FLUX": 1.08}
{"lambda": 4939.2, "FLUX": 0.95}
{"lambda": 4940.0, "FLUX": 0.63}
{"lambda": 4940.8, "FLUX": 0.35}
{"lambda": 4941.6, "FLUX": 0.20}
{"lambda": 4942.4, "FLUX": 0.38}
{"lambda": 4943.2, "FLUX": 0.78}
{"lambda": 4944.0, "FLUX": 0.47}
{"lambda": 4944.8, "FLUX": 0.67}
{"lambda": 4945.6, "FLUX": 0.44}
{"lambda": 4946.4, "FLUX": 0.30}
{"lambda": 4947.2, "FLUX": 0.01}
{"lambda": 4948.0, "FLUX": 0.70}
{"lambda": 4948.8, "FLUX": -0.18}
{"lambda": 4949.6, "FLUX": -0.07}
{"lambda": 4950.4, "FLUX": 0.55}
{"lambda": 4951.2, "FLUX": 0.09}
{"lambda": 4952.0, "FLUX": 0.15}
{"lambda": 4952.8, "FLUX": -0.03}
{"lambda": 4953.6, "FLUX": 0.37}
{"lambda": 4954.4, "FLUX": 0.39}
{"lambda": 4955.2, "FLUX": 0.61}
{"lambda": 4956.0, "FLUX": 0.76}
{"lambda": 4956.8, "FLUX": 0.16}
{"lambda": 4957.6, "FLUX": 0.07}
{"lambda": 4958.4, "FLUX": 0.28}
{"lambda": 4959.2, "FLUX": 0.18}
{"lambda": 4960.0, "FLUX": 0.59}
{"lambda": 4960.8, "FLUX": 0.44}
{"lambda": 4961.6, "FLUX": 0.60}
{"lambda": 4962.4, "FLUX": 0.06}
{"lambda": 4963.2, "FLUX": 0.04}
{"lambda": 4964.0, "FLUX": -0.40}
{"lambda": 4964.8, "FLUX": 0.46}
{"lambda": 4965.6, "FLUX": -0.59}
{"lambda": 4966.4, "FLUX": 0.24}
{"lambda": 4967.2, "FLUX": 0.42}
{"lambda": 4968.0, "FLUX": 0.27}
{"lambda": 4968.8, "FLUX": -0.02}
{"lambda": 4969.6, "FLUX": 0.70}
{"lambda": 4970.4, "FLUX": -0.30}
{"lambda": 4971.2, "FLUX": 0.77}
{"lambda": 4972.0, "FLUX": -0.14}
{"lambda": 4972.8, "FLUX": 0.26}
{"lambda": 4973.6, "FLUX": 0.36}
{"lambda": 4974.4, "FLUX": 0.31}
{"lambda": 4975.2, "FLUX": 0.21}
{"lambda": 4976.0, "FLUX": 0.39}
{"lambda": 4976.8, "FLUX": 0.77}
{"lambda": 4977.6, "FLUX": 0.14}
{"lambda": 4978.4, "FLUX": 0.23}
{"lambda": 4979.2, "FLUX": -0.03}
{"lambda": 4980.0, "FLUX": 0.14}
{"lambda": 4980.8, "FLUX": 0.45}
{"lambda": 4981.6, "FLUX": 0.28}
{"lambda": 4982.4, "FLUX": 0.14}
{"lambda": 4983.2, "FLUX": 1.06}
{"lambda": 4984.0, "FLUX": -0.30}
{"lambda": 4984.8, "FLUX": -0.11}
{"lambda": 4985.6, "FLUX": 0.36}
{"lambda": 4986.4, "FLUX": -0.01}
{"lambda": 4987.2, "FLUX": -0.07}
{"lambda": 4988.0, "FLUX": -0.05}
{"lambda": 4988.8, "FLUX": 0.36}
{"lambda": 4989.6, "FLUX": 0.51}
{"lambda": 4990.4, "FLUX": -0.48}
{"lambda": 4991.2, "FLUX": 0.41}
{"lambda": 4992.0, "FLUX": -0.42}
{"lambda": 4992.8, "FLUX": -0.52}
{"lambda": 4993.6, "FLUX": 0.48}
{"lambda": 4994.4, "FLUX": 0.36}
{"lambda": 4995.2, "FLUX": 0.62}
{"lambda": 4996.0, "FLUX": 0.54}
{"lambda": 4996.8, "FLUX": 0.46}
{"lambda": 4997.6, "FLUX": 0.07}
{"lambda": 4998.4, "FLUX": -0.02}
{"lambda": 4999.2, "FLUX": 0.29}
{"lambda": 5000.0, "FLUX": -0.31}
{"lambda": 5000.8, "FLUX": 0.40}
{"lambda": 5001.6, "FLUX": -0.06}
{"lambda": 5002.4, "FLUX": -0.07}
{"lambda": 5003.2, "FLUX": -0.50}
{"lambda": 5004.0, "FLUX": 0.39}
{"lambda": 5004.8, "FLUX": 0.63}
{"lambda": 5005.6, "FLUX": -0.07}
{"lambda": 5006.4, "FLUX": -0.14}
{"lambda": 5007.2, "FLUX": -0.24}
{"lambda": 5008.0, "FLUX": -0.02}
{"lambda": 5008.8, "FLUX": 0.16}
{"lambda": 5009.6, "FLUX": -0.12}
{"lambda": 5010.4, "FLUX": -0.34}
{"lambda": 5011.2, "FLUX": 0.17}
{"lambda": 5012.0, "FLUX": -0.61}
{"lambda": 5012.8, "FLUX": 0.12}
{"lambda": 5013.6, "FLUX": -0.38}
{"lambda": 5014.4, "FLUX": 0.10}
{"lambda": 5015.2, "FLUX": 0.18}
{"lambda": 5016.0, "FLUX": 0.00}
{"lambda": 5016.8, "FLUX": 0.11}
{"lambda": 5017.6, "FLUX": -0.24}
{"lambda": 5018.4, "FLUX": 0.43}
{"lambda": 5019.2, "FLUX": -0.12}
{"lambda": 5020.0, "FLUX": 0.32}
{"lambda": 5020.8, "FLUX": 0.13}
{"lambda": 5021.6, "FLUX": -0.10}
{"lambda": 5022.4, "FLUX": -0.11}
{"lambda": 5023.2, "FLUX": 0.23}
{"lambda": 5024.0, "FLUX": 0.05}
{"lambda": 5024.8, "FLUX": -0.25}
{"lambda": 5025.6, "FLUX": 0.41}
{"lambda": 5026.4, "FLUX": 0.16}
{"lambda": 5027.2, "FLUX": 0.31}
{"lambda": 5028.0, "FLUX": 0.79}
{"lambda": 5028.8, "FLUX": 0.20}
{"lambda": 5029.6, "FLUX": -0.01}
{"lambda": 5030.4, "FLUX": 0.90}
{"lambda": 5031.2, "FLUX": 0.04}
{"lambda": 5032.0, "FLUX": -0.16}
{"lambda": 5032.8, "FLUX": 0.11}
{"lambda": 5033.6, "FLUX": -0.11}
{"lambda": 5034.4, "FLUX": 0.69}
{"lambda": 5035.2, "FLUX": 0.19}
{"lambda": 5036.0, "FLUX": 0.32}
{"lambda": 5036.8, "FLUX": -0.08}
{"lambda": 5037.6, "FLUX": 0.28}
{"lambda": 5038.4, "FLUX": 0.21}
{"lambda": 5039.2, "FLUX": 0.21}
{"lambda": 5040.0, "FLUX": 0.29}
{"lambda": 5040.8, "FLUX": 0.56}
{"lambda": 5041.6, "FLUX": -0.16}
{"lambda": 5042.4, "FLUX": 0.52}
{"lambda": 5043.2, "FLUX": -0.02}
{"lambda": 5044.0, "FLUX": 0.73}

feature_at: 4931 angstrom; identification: C IV 1549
